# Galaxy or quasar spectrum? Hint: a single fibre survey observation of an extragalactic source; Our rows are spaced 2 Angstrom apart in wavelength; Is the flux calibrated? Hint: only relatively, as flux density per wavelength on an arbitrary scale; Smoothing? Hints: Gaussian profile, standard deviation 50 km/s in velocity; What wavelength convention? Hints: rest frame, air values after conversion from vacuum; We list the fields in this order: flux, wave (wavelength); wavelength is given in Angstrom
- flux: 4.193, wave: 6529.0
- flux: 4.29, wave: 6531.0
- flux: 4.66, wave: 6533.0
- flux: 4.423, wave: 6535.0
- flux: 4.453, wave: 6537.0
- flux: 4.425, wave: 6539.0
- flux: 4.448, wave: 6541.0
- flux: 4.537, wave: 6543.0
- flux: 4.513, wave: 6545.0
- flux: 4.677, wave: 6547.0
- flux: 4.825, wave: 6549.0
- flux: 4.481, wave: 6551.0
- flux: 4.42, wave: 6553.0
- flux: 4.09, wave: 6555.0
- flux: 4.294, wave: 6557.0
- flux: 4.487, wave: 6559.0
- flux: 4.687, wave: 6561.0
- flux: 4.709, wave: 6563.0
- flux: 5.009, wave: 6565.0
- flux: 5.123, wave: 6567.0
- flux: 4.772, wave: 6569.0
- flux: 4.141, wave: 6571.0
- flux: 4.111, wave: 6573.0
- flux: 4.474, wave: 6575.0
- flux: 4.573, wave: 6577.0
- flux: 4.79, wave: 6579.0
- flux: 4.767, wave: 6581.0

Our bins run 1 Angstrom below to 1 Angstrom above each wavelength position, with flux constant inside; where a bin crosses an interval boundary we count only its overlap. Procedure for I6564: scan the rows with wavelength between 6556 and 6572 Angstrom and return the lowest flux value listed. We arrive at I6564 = 4.141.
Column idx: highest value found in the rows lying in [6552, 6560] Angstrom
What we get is 4.487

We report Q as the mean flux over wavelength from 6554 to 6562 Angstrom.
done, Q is 4.39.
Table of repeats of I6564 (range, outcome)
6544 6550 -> 4.513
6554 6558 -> 4.09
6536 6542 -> 4.425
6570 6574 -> 4.111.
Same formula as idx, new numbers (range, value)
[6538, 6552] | 4.825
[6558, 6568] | 5.123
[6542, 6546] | 4.537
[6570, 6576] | 4.474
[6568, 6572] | 4.772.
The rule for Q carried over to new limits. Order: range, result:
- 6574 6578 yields 4.52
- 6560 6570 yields 4.86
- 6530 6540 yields 4.45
